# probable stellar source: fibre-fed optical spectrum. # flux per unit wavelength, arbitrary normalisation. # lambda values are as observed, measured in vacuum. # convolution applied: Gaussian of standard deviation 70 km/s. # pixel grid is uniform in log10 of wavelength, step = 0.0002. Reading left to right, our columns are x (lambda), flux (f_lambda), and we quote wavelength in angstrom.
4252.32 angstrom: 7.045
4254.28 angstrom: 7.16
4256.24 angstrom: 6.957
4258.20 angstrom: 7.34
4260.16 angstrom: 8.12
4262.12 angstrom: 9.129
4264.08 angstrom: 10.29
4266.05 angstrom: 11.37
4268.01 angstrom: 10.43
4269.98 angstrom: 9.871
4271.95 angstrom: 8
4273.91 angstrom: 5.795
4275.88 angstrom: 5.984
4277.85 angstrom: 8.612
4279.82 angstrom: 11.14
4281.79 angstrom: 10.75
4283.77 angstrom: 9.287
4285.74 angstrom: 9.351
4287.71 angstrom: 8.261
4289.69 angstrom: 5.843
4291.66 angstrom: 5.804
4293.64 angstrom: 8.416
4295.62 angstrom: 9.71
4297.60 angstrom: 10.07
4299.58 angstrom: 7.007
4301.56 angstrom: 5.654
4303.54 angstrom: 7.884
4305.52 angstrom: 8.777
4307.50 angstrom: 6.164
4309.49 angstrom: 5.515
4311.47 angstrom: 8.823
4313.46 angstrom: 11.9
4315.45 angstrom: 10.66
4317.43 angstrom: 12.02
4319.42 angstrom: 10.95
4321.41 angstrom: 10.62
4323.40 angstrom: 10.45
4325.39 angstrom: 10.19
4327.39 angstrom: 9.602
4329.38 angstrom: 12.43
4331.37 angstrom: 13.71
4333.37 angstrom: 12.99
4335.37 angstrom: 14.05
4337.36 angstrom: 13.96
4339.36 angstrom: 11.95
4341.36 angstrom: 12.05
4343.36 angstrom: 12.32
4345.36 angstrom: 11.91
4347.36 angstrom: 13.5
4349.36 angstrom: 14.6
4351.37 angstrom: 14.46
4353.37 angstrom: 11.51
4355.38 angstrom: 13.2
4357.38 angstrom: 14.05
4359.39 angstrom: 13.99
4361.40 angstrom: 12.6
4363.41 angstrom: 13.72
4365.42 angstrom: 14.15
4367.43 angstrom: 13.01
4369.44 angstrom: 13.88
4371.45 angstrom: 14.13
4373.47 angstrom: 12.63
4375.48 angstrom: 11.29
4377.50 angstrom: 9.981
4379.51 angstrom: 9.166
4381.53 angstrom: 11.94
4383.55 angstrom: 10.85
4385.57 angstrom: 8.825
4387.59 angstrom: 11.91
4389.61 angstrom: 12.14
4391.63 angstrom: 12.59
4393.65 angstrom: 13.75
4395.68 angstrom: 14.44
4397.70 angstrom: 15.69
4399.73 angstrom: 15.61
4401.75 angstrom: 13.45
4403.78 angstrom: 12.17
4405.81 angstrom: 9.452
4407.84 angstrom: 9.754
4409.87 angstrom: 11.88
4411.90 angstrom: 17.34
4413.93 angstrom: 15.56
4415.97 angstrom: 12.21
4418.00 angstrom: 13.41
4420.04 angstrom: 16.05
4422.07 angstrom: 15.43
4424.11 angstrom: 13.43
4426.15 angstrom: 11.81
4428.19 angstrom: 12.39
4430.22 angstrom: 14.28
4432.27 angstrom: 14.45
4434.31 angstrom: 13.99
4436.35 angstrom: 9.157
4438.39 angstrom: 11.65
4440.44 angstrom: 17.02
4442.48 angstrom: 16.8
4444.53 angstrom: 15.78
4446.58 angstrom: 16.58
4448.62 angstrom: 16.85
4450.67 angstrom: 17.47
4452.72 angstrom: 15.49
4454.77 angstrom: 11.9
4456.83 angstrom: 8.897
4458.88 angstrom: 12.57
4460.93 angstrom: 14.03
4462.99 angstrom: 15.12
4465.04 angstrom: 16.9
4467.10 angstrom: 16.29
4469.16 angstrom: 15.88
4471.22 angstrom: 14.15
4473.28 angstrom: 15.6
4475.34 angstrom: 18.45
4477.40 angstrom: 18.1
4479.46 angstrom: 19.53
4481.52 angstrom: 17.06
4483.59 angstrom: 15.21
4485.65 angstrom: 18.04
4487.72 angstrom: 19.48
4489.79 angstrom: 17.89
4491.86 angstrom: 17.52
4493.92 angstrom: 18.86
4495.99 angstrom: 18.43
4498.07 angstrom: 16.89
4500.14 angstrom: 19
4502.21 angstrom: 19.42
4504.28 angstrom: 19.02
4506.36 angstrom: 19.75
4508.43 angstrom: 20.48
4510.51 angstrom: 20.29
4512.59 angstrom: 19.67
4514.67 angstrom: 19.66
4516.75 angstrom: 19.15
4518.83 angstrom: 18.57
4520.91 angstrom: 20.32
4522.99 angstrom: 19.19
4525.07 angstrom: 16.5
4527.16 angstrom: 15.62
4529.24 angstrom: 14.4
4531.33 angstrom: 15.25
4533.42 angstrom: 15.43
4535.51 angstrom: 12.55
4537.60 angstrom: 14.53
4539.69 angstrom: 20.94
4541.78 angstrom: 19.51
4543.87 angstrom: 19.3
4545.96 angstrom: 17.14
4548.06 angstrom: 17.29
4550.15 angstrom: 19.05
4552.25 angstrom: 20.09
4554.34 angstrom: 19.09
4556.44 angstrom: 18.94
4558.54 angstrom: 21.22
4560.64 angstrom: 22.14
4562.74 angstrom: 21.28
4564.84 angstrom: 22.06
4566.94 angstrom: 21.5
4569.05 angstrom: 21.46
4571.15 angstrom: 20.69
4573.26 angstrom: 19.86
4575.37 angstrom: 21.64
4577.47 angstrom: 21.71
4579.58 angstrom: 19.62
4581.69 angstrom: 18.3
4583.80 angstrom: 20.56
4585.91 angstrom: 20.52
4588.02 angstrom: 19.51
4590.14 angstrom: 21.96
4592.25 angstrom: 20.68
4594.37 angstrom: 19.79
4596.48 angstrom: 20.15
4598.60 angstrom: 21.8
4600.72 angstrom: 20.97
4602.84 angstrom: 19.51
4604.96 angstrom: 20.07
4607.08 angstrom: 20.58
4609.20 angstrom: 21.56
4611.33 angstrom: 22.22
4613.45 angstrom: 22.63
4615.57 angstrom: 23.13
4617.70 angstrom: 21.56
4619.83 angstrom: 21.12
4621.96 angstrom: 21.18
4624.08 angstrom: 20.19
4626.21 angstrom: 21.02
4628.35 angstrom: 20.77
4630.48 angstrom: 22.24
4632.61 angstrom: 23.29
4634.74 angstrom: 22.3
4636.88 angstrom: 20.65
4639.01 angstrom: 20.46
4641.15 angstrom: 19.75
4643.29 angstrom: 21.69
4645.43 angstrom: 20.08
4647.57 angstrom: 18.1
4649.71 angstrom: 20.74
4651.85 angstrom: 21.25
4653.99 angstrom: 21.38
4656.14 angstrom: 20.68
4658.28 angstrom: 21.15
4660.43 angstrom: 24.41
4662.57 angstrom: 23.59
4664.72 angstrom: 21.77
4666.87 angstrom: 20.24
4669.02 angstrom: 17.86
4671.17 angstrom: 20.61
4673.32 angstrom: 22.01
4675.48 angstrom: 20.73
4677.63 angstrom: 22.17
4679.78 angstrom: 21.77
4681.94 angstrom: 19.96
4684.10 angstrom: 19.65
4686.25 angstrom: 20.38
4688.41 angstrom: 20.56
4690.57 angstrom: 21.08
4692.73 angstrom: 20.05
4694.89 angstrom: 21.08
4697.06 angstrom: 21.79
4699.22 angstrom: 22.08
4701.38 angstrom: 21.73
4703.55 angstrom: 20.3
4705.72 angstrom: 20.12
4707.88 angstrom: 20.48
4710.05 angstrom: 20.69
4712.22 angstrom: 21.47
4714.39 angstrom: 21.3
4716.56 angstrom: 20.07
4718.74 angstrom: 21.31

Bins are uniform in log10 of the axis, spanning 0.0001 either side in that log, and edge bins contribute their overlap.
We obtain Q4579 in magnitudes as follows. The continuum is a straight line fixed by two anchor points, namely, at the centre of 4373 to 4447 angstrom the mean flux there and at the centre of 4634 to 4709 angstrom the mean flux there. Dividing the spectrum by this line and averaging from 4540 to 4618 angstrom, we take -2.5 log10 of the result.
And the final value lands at -0.13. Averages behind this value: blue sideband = 13.1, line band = 20.5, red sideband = 20.9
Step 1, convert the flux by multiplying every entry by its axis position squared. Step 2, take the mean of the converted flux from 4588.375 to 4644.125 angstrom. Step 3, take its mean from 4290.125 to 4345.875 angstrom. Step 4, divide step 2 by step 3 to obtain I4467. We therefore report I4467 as 2.4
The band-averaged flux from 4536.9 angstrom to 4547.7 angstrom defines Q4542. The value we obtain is 18.3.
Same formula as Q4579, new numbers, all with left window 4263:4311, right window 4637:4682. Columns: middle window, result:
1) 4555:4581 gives -0.17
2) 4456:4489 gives -0.10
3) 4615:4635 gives -0.09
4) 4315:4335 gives -0.19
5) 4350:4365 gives -0.24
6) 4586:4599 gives -0.10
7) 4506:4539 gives -0.08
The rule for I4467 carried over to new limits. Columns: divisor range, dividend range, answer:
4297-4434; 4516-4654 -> 1.82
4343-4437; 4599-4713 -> 1.83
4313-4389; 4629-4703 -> 1.98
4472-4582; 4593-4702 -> 1.19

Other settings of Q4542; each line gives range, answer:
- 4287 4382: 11.1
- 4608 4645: 21.5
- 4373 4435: 12.8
